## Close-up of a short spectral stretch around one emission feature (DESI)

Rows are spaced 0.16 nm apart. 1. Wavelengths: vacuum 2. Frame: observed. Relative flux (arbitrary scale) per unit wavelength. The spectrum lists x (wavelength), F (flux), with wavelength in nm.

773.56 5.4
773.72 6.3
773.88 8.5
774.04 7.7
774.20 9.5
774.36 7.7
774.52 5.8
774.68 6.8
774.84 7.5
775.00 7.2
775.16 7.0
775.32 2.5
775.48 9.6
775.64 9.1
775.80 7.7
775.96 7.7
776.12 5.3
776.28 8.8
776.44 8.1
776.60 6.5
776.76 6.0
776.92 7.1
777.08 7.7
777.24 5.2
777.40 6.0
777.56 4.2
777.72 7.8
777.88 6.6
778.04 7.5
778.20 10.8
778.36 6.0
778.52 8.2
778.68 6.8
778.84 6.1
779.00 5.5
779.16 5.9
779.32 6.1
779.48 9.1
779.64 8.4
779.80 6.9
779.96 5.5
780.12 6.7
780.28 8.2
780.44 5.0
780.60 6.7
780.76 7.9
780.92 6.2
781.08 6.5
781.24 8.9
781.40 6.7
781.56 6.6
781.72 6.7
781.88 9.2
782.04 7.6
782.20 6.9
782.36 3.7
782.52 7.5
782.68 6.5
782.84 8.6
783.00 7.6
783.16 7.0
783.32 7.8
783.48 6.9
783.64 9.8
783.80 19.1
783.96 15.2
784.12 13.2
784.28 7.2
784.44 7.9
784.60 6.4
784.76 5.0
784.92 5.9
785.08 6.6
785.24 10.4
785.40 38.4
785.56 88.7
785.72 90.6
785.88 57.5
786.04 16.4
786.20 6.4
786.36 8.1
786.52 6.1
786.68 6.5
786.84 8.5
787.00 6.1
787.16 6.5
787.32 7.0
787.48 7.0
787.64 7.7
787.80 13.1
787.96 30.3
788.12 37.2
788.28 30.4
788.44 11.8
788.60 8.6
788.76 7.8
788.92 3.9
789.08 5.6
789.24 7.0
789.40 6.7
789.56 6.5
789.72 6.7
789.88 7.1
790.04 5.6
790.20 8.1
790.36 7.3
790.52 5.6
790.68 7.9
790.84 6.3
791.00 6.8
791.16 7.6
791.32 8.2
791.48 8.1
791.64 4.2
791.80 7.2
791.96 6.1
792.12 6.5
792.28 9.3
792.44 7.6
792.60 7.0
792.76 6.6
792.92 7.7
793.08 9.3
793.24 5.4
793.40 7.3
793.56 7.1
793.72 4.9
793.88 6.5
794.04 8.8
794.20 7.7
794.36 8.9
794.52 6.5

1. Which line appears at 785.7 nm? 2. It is H-alpha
